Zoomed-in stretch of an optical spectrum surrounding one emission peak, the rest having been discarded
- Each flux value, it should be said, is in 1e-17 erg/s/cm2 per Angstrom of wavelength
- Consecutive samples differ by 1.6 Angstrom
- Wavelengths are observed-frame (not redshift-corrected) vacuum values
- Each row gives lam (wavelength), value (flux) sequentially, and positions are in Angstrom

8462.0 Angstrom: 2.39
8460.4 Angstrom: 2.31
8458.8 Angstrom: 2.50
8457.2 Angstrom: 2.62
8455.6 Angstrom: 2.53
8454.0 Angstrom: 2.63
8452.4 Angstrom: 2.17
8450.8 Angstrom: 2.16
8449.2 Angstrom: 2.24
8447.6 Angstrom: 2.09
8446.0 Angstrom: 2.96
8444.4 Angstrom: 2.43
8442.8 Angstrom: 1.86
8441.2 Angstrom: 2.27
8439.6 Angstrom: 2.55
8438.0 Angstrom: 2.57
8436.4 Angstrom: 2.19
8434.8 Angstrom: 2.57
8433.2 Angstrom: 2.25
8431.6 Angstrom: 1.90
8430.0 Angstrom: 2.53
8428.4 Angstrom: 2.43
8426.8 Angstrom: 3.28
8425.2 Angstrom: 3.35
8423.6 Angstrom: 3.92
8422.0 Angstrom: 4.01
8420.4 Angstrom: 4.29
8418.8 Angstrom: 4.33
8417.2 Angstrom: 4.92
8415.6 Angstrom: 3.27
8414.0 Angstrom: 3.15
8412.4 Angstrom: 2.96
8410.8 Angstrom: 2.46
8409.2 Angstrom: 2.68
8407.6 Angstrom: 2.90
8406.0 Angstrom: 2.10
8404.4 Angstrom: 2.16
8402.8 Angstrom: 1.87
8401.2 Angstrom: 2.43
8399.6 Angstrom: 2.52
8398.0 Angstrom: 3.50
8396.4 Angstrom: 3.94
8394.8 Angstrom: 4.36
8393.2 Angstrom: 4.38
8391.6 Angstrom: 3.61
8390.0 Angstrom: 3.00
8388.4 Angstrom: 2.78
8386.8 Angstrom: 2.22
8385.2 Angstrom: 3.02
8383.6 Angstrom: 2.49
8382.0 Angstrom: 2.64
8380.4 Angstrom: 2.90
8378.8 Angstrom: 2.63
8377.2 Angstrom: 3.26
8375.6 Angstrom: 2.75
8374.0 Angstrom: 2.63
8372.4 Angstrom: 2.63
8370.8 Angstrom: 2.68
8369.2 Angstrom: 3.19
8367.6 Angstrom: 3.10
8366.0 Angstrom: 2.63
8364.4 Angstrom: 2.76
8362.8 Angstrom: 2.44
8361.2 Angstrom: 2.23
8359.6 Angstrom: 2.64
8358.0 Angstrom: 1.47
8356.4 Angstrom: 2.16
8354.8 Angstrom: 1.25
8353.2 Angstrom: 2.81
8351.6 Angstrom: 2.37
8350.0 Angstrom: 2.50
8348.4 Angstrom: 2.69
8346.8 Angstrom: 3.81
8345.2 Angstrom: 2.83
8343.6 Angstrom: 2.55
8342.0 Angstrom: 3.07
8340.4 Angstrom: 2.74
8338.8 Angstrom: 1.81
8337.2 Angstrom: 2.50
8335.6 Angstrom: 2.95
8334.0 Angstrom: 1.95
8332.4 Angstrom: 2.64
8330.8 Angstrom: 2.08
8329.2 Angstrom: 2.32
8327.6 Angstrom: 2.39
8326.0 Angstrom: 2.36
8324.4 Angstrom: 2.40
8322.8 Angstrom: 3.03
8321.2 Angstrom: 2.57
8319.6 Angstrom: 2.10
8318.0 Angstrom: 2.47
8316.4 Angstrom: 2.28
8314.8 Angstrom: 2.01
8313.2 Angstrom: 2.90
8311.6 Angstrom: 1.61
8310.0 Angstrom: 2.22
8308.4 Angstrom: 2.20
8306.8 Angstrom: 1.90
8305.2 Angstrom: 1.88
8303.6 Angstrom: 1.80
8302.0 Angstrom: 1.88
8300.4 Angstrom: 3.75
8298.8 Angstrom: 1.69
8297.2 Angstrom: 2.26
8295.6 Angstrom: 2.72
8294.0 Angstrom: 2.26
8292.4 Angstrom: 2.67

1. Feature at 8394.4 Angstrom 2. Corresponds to Halpha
